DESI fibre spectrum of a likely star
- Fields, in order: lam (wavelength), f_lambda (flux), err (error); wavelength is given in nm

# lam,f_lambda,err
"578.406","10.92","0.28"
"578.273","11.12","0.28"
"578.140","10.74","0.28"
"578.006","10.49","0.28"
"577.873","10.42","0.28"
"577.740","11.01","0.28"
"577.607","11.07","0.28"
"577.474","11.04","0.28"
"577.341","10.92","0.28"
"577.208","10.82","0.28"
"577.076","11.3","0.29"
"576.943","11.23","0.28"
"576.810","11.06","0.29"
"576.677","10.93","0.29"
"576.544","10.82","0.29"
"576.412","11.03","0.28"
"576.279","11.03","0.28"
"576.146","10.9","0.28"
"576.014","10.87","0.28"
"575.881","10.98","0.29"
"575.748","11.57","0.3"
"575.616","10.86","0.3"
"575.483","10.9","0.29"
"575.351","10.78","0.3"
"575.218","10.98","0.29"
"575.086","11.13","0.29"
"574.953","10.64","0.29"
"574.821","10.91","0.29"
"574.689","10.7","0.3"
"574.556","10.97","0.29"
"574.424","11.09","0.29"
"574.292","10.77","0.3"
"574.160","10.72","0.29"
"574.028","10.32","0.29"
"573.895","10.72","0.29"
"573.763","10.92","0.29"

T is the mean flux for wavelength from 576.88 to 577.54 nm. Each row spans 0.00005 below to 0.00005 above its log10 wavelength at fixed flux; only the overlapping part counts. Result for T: 11.1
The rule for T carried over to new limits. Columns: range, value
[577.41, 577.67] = 11.1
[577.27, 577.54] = 11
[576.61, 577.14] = 11.1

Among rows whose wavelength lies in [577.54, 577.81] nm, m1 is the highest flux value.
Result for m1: 11.07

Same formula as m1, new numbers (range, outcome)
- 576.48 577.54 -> 11.3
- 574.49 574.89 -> 10.97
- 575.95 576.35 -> 11.03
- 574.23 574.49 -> 11.09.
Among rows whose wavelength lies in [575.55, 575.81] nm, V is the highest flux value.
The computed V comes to 11.57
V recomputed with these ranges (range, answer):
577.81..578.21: 10.74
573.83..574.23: 10.72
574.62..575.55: 11.13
